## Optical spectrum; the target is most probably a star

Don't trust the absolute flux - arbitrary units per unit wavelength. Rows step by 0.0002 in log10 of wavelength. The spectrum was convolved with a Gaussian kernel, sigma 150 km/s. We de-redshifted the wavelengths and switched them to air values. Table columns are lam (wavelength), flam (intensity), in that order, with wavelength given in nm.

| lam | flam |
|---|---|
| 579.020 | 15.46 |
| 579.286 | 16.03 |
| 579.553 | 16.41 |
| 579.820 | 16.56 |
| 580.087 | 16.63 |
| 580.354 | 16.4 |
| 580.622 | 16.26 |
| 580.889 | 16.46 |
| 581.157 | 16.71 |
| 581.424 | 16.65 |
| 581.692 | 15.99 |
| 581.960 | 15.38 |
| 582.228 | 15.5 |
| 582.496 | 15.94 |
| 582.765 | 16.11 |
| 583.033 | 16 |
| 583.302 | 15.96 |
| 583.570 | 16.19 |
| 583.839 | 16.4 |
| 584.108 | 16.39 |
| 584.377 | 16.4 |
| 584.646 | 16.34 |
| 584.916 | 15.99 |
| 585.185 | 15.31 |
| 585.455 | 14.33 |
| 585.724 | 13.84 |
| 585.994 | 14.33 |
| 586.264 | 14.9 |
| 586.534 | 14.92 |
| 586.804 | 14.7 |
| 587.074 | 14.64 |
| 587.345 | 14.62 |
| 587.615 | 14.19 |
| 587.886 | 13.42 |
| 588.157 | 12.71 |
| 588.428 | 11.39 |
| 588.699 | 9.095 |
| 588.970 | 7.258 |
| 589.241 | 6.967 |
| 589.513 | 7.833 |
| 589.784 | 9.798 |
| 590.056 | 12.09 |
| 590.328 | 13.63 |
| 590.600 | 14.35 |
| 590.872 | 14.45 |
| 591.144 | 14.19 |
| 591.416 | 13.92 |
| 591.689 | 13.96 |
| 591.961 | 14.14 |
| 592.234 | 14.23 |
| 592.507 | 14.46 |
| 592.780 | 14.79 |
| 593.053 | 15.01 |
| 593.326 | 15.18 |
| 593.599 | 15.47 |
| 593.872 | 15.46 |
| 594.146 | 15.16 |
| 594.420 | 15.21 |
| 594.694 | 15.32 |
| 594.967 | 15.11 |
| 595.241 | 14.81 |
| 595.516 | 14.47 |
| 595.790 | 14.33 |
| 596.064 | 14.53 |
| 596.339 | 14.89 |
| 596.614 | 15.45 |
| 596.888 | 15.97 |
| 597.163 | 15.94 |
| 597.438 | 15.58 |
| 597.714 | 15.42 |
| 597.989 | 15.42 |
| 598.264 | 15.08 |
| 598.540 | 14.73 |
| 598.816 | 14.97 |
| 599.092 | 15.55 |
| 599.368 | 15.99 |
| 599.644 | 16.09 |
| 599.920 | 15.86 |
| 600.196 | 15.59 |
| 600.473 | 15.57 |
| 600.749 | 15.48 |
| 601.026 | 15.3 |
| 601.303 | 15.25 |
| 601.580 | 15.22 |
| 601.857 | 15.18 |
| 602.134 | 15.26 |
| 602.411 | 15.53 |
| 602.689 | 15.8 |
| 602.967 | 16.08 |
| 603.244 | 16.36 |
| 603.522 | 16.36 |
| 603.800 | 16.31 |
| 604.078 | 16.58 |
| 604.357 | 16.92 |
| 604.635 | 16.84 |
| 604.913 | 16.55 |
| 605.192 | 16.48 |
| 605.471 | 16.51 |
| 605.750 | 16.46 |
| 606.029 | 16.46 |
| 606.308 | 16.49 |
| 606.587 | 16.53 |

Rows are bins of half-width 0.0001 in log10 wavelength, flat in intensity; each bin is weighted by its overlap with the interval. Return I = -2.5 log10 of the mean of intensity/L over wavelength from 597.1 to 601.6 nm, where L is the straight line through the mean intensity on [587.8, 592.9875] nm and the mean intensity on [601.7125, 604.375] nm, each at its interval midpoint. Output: -0.041 mag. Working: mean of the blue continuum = 12.3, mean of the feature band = 15.5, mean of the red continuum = 16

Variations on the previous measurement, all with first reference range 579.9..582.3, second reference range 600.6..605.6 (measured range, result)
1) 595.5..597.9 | 0.059 mag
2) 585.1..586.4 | 0.119 mag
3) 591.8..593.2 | 0.113 mag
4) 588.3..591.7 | 0.381 mag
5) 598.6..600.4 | 0.028 mag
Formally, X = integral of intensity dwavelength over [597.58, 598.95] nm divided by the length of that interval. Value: 15.1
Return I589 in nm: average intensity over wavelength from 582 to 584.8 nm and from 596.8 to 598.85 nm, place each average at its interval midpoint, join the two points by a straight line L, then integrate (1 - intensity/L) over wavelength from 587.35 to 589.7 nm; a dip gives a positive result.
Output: 0.782 nm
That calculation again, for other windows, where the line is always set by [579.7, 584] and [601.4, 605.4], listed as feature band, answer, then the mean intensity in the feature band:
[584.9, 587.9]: 0.29 nm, 14.6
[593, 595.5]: 0.15 nm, 15.2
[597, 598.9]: 0.09 nm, 15.3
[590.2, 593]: 0.33 nm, 14.2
